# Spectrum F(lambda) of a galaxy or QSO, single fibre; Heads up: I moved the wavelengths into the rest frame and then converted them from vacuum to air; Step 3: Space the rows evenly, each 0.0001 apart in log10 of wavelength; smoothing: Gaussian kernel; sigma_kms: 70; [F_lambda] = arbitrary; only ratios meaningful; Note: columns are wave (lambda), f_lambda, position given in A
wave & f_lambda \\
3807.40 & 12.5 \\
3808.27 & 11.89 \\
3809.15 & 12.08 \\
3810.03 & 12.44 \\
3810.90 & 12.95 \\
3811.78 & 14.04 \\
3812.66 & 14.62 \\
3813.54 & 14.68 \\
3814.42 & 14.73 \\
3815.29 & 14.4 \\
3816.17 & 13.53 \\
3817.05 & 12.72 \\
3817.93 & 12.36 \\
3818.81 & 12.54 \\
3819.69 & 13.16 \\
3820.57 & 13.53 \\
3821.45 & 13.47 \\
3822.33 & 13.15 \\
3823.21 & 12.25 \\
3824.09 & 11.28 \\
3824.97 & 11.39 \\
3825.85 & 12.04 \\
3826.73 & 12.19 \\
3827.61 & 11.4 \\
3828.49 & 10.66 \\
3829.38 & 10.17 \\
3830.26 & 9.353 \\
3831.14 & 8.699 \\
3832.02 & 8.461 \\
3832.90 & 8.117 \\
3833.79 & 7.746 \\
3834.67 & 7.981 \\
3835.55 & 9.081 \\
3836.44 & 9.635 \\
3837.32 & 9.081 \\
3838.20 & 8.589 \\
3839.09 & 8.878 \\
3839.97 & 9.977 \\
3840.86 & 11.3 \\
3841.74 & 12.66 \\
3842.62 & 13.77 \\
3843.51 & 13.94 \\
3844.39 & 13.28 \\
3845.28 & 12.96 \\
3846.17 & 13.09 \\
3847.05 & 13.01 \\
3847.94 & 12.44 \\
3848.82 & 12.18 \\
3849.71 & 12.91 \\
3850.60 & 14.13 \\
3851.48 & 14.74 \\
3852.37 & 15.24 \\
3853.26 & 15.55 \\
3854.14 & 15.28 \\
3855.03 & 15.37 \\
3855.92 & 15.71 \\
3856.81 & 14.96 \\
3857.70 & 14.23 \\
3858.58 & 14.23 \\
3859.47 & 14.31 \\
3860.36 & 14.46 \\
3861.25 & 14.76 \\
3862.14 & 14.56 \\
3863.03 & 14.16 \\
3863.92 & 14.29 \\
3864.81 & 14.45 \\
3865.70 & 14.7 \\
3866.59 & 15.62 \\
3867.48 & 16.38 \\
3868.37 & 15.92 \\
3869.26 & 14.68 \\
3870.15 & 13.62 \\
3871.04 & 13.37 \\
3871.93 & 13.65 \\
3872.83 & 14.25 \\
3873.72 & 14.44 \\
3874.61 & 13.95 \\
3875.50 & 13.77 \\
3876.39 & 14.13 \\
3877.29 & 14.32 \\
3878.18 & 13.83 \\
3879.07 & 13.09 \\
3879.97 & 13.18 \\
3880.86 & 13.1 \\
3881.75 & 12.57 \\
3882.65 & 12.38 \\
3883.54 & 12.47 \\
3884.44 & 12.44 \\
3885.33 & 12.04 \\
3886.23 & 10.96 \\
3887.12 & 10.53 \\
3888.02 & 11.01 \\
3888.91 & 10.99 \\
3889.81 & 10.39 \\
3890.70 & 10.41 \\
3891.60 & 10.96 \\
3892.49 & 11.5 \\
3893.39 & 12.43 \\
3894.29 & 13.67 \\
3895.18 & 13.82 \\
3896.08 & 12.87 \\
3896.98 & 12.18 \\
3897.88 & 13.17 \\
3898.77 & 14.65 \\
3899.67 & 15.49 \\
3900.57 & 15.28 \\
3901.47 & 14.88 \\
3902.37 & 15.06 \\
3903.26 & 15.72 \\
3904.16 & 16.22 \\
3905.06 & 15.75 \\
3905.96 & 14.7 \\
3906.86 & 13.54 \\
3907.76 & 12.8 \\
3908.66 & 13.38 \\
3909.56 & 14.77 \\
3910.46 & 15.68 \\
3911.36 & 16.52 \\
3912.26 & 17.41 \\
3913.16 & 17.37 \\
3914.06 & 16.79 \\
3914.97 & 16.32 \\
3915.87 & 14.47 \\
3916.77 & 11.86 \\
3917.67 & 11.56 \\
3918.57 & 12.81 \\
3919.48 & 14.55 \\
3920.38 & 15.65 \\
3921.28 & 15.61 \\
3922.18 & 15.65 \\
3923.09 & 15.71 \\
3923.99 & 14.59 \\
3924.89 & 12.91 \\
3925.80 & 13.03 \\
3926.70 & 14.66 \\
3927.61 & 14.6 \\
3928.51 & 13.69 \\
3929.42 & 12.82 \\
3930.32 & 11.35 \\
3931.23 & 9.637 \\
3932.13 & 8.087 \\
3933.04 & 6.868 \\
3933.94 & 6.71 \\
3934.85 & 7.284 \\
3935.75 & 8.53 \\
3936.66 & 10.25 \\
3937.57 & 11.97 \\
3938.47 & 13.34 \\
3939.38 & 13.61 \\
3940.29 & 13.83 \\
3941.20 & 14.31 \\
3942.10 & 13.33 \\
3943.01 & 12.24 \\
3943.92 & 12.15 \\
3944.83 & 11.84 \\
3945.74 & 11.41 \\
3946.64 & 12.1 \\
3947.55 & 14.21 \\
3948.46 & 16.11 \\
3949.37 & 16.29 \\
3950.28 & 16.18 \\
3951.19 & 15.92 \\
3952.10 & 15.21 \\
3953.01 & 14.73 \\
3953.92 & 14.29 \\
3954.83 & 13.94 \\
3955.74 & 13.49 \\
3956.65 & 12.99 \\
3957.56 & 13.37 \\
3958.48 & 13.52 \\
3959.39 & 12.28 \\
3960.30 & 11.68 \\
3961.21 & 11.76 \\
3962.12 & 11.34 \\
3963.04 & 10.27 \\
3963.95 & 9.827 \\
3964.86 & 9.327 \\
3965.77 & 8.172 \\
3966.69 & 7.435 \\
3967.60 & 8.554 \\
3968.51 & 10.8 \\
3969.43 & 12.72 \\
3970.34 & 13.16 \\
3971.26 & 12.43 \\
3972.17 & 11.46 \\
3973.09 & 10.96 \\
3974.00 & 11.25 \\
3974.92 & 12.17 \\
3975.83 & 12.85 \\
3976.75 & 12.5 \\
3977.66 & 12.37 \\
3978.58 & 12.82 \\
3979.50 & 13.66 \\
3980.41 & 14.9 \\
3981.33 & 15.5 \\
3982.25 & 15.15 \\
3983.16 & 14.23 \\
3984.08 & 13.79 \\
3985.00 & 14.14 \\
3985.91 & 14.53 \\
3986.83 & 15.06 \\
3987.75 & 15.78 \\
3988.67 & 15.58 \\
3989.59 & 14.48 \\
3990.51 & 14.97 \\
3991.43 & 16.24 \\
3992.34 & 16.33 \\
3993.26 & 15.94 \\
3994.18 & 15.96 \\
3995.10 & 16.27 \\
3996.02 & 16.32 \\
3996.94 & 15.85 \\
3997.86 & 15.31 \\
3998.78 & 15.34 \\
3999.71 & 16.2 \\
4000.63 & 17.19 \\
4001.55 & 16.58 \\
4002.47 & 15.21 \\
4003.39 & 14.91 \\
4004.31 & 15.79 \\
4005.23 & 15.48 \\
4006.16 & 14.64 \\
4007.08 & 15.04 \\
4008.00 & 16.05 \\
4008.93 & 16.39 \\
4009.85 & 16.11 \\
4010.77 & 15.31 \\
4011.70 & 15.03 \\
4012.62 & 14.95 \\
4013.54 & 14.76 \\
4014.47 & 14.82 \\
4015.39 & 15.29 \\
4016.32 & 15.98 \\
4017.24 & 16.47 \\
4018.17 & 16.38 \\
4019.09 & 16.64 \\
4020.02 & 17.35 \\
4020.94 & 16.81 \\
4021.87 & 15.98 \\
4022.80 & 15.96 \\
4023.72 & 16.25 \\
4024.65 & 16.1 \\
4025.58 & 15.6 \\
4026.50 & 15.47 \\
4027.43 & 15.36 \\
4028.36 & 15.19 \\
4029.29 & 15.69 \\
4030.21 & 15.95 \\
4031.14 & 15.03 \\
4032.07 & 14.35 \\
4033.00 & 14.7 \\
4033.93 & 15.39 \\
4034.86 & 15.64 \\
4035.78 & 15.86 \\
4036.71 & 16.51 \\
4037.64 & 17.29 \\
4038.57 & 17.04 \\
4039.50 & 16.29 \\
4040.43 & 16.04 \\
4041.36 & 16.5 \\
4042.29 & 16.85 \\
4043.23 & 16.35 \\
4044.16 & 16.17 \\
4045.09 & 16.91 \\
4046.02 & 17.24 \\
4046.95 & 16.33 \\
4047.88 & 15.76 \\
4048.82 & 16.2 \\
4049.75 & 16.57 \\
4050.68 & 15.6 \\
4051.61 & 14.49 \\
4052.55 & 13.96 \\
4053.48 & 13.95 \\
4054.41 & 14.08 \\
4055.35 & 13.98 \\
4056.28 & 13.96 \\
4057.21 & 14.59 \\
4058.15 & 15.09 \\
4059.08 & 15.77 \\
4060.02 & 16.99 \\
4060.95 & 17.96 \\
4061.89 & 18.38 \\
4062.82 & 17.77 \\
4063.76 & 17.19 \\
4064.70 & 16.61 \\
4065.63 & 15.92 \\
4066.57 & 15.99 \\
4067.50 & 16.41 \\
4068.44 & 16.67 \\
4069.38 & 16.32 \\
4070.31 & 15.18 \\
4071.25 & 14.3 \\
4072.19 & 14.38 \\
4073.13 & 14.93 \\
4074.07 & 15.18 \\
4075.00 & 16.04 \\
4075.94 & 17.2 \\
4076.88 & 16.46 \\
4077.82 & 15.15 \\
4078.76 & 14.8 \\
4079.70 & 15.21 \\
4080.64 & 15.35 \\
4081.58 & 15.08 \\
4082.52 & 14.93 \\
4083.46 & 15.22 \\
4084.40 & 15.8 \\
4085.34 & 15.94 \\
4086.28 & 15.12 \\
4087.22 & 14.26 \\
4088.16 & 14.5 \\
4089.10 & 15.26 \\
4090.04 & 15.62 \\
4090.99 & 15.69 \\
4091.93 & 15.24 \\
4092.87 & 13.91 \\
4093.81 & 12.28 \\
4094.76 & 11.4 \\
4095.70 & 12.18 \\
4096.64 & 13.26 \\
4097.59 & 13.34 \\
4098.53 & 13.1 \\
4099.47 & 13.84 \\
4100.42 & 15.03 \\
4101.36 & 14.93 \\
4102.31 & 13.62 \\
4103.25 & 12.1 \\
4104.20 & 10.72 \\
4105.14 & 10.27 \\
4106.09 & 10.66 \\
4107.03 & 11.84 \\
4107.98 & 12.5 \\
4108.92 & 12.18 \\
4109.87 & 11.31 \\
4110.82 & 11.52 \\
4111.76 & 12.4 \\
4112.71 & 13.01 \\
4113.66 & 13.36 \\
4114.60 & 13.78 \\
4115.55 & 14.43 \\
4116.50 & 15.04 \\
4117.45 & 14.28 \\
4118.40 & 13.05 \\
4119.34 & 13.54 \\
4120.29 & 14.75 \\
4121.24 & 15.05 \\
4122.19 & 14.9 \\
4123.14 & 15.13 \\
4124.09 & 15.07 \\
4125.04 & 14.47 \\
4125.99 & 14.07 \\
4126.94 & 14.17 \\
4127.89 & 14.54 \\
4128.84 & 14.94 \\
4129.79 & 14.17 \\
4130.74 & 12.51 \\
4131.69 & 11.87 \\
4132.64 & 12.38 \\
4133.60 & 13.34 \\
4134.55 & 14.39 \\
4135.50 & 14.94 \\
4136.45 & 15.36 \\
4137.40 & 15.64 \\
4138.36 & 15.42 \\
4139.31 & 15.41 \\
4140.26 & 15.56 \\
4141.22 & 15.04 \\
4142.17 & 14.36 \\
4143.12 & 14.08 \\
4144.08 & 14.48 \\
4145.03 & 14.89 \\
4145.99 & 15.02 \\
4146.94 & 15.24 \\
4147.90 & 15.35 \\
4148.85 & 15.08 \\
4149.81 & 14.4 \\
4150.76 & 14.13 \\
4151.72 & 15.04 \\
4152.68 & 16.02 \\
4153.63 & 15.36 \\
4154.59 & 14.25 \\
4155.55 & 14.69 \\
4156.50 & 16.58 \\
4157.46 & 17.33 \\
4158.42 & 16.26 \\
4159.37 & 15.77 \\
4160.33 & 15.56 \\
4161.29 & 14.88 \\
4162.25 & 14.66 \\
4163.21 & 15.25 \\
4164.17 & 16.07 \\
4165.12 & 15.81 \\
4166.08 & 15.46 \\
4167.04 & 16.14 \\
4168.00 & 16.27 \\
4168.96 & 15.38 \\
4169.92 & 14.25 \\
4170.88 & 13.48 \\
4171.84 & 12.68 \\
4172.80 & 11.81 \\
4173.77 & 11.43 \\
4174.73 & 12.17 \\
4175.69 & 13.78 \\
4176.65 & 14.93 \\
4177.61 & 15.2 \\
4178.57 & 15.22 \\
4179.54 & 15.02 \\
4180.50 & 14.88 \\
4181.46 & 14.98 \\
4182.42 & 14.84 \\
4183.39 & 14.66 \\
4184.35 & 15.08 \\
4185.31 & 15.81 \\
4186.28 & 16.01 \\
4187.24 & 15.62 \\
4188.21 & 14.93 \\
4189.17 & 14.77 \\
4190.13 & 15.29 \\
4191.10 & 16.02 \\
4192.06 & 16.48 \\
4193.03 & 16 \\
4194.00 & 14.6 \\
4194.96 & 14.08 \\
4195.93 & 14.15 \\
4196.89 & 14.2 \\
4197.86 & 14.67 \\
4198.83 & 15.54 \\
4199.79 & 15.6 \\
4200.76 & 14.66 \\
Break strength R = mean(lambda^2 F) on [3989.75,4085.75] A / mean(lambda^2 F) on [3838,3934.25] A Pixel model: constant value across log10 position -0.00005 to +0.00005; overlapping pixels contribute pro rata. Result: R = 1.26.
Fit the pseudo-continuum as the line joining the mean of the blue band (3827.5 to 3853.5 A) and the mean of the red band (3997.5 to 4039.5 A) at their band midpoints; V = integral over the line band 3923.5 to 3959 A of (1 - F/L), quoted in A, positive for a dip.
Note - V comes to 2.9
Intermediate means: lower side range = 11.3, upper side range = 15.8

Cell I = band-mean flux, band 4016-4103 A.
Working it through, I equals 15.5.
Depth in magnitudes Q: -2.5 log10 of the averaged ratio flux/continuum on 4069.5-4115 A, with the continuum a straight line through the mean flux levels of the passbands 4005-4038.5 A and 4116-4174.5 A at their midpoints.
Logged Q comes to 0.09 mag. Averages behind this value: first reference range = 15.7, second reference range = 14.7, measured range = 14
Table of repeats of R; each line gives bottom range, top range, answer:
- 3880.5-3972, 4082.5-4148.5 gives 1.19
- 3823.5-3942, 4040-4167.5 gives 1.27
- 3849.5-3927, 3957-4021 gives 1.06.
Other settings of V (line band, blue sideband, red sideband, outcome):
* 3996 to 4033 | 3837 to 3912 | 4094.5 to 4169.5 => -4.8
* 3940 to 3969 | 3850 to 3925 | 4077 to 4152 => 3.1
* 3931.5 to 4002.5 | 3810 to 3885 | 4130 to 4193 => 2.8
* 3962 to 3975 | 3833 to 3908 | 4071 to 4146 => 2.9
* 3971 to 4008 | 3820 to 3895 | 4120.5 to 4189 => -2.9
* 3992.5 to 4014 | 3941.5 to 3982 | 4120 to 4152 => -4.3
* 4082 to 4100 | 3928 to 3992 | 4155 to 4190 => -0.3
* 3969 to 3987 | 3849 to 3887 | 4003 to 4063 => 2.3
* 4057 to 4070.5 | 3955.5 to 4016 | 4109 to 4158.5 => -2.2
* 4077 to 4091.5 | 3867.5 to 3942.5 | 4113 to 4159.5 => -0.9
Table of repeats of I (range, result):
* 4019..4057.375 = 15.8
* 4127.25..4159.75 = 14.8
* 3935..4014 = 13.7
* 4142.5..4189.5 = 14.9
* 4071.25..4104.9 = 14.5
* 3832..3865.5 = 12.7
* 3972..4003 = 14.6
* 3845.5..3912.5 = 13.8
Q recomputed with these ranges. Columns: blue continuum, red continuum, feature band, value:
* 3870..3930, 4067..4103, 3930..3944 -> 0.28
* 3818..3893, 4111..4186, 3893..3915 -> -0.14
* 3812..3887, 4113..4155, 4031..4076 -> -0.13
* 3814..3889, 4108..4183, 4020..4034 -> -0.14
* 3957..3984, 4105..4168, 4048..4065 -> -0.19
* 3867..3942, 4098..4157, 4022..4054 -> -0.16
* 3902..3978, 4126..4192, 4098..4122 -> 0.10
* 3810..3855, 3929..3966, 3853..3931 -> -0.15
